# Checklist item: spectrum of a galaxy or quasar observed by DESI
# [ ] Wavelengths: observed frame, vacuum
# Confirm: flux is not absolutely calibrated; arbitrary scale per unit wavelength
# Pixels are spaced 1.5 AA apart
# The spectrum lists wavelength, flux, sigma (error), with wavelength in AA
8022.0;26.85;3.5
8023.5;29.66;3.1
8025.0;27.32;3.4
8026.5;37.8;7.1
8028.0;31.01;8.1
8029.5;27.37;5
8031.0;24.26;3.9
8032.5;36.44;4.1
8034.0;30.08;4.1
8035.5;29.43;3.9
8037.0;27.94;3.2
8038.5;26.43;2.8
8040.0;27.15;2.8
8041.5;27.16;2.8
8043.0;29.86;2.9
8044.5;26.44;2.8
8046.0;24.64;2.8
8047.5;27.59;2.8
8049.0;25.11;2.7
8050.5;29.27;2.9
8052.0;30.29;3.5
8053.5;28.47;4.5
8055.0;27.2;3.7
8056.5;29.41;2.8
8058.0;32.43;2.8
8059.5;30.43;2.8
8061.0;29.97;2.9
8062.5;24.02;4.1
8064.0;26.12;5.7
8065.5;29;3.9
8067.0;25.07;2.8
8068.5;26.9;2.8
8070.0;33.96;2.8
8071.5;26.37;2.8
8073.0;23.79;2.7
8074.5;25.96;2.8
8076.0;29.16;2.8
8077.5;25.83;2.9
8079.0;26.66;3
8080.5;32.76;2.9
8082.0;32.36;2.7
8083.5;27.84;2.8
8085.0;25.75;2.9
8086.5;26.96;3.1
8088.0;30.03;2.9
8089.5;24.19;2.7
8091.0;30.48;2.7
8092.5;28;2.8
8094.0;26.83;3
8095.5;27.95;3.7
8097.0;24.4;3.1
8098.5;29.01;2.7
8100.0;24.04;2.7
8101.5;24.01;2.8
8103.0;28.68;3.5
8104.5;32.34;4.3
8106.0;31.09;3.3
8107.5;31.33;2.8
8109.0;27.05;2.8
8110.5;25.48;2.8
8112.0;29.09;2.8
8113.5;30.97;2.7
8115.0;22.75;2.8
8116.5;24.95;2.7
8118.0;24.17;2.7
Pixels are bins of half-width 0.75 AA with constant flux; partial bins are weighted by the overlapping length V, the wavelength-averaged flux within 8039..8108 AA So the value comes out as 27.9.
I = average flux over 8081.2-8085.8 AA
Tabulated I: 28.7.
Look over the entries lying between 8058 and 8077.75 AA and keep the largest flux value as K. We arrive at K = 33.96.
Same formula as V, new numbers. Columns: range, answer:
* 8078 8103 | 27.6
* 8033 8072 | 28.2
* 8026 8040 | 29.8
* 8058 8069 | 27.7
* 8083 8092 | 27.5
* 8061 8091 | 27.6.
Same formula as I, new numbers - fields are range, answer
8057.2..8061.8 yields 30.9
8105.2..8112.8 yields 28.8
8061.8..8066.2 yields 26.4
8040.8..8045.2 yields 27.8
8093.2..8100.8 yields 26.4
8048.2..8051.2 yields 27.2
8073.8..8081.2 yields 28.1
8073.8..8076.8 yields 27.6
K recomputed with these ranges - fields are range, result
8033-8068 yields 32.43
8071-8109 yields 32.76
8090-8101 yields 30.48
